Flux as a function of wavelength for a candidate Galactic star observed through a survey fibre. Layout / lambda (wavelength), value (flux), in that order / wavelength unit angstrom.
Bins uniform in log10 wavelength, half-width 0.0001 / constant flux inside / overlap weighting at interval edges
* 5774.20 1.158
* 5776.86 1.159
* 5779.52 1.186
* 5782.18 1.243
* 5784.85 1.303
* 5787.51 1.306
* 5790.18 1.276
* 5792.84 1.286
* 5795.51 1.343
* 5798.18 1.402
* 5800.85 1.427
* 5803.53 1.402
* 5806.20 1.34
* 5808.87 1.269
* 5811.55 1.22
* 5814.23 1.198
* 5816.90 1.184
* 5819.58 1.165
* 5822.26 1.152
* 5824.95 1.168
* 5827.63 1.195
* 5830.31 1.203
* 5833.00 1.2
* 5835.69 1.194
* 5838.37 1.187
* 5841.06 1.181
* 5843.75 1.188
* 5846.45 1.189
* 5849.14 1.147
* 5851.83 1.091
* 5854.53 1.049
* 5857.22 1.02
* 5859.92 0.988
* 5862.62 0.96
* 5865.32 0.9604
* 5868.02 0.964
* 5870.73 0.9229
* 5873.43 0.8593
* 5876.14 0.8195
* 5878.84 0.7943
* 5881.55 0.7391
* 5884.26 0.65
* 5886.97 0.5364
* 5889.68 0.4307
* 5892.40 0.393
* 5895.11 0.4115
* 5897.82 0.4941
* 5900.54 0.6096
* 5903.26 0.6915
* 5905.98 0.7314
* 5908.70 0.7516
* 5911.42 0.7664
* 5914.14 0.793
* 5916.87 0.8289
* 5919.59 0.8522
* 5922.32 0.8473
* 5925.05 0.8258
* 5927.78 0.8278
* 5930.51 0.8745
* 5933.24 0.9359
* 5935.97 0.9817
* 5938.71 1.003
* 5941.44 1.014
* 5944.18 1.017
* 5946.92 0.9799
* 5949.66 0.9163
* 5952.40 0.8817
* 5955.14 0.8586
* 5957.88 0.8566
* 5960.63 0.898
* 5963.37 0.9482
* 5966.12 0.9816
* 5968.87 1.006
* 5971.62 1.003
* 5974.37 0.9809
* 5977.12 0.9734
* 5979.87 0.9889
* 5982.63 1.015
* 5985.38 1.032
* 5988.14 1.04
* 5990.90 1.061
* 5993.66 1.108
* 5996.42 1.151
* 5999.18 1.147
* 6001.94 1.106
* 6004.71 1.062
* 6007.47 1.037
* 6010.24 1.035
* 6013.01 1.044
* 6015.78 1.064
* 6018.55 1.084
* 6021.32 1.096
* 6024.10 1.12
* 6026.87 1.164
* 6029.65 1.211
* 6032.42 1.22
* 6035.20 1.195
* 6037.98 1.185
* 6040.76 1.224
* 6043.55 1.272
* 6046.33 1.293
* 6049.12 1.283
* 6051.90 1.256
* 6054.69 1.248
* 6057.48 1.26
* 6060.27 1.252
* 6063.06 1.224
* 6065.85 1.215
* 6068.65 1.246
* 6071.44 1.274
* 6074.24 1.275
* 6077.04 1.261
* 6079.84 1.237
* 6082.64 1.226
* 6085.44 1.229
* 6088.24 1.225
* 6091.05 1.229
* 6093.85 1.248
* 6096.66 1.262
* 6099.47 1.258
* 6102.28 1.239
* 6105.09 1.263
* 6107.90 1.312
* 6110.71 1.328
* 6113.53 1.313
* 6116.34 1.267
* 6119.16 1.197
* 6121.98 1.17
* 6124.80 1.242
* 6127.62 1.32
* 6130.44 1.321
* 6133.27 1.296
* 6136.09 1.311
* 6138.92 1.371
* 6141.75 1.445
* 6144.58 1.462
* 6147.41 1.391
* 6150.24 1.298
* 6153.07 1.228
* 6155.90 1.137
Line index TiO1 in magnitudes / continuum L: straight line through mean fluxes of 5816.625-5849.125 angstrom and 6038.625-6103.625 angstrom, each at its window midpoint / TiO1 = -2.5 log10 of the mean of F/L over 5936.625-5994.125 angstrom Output 0.24 mag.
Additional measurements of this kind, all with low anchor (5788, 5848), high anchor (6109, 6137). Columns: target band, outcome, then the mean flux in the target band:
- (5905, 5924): 0.49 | 0.798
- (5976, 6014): 0.19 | 1.06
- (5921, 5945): 0.33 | 0.923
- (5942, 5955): 0.31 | 0.944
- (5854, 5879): 0.31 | 0.937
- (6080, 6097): 0.03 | 1.24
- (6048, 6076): 0.01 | 1.25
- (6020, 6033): 0.10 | 1.16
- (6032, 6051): 0.02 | 1.24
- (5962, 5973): 0.27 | 0.984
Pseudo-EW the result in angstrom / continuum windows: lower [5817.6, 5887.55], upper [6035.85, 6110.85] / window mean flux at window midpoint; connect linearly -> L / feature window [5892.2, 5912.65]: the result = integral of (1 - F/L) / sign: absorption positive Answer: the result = 8.7 angstrom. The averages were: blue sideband 1.03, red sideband 1.25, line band 0.617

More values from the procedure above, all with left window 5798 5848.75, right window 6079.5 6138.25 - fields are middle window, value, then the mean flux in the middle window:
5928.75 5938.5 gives 2.4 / 0.935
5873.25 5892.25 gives 8.8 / 0.66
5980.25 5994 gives 2.3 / 1.04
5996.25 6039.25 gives 4.6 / 1.12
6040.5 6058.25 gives -0.1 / 1.26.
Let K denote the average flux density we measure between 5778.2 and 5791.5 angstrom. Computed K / 1.26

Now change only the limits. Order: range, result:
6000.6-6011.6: 1.06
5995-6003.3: 1.14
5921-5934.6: 0.862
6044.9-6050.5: 1.29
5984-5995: 1.06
